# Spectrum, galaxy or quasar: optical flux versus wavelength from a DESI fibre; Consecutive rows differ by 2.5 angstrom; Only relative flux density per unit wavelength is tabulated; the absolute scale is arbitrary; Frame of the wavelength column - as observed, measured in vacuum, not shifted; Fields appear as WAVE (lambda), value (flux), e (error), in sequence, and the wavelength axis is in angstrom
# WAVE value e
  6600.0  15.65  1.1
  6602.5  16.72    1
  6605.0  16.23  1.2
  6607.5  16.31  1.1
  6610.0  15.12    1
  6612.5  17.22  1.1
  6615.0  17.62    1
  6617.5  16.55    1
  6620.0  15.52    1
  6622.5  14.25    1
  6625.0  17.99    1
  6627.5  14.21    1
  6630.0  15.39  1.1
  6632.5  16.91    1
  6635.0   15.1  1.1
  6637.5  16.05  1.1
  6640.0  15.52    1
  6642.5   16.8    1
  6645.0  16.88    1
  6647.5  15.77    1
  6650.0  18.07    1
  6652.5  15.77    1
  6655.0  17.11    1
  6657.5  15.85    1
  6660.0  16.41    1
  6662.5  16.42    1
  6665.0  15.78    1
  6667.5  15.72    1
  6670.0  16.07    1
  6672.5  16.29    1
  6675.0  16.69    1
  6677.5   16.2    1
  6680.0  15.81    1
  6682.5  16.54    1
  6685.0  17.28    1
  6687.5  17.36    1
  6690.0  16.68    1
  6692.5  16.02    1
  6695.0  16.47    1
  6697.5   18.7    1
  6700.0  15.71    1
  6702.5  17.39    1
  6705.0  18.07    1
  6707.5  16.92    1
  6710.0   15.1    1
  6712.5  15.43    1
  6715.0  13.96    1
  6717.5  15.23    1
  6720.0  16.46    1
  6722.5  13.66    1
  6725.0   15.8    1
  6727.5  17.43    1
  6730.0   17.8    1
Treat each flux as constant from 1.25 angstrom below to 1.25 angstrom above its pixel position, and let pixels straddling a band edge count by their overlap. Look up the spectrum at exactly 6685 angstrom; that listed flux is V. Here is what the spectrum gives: 17.28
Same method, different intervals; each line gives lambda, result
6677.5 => 16.2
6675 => 16.69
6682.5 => 16.54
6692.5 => 16.02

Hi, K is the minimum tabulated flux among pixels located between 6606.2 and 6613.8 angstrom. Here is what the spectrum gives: 15.12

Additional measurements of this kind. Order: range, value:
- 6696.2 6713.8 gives 15.1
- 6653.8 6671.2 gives 15.72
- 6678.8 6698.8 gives 15.81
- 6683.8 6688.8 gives 17.28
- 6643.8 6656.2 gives 15.77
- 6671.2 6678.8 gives 16.2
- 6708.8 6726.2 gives 13.66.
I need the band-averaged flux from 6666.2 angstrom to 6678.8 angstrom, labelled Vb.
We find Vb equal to 16.2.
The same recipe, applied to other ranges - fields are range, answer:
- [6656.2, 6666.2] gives 16.1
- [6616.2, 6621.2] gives 16.1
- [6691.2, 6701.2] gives 16.7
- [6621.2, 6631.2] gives 15.5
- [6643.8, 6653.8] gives 16.6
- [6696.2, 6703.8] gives 17.3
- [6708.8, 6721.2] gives 15.2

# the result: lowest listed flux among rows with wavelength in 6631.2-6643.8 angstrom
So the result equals 15.1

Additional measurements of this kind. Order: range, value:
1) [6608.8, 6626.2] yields 14.25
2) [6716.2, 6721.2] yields 15.23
